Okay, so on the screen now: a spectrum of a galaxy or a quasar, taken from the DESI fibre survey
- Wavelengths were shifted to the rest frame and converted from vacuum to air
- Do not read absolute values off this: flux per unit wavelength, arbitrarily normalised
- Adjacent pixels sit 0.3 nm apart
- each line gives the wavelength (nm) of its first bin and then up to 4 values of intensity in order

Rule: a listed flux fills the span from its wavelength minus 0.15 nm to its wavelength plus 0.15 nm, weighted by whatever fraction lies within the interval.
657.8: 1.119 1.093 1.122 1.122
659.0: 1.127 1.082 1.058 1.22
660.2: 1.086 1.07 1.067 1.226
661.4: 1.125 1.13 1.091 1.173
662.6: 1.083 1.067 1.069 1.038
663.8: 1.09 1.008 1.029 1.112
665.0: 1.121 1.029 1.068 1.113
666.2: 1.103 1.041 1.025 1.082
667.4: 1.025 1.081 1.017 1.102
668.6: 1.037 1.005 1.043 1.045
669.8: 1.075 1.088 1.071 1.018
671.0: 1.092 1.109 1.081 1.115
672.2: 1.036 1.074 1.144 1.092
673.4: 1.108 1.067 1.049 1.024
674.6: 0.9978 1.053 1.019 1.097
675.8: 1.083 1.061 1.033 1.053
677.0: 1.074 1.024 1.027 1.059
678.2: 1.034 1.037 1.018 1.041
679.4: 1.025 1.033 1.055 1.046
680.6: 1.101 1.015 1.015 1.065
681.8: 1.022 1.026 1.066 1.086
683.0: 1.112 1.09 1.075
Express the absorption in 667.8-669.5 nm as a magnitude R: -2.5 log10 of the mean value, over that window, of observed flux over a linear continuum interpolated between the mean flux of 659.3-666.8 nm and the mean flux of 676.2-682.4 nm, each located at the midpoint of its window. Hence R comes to 0.03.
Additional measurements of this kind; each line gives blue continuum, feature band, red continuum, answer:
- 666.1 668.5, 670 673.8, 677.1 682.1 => -0.03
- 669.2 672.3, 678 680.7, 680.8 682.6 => 0.00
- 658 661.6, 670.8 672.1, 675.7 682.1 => -0.02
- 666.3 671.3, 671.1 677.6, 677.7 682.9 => -0.02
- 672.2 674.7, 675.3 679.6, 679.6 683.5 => 0.02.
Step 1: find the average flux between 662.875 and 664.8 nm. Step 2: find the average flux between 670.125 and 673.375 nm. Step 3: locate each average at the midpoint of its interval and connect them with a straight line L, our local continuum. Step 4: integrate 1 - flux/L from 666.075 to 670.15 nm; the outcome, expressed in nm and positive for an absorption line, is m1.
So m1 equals 0.07 nm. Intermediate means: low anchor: 1.06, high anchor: 1.08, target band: 1.05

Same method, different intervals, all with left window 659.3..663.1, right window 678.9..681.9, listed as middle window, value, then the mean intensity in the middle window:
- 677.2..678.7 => 0.02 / 1.04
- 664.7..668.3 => 0.09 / 1.07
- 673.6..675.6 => 0.04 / 1.04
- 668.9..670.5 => 0.03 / 1.06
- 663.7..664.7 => 0.05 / 1.05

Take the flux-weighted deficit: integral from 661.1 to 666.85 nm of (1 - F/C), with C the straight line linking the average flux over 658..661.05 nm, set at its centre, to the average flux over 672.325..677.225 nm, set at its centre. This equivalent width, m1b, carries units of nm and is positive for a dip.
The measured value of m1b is 0.06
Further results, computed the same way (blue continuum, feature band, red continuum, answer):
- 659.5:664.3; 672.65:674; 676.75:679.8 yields -0.05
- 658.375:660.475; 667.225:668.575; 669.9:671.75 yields 0.04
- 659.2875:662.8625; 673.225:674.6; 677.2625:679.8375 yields 0.00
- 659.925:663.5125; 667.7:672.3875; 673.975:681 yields 0.05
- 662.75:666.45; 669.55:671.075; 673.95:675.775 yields -0.02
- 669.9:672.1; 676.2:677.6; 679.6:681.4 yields 0.02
